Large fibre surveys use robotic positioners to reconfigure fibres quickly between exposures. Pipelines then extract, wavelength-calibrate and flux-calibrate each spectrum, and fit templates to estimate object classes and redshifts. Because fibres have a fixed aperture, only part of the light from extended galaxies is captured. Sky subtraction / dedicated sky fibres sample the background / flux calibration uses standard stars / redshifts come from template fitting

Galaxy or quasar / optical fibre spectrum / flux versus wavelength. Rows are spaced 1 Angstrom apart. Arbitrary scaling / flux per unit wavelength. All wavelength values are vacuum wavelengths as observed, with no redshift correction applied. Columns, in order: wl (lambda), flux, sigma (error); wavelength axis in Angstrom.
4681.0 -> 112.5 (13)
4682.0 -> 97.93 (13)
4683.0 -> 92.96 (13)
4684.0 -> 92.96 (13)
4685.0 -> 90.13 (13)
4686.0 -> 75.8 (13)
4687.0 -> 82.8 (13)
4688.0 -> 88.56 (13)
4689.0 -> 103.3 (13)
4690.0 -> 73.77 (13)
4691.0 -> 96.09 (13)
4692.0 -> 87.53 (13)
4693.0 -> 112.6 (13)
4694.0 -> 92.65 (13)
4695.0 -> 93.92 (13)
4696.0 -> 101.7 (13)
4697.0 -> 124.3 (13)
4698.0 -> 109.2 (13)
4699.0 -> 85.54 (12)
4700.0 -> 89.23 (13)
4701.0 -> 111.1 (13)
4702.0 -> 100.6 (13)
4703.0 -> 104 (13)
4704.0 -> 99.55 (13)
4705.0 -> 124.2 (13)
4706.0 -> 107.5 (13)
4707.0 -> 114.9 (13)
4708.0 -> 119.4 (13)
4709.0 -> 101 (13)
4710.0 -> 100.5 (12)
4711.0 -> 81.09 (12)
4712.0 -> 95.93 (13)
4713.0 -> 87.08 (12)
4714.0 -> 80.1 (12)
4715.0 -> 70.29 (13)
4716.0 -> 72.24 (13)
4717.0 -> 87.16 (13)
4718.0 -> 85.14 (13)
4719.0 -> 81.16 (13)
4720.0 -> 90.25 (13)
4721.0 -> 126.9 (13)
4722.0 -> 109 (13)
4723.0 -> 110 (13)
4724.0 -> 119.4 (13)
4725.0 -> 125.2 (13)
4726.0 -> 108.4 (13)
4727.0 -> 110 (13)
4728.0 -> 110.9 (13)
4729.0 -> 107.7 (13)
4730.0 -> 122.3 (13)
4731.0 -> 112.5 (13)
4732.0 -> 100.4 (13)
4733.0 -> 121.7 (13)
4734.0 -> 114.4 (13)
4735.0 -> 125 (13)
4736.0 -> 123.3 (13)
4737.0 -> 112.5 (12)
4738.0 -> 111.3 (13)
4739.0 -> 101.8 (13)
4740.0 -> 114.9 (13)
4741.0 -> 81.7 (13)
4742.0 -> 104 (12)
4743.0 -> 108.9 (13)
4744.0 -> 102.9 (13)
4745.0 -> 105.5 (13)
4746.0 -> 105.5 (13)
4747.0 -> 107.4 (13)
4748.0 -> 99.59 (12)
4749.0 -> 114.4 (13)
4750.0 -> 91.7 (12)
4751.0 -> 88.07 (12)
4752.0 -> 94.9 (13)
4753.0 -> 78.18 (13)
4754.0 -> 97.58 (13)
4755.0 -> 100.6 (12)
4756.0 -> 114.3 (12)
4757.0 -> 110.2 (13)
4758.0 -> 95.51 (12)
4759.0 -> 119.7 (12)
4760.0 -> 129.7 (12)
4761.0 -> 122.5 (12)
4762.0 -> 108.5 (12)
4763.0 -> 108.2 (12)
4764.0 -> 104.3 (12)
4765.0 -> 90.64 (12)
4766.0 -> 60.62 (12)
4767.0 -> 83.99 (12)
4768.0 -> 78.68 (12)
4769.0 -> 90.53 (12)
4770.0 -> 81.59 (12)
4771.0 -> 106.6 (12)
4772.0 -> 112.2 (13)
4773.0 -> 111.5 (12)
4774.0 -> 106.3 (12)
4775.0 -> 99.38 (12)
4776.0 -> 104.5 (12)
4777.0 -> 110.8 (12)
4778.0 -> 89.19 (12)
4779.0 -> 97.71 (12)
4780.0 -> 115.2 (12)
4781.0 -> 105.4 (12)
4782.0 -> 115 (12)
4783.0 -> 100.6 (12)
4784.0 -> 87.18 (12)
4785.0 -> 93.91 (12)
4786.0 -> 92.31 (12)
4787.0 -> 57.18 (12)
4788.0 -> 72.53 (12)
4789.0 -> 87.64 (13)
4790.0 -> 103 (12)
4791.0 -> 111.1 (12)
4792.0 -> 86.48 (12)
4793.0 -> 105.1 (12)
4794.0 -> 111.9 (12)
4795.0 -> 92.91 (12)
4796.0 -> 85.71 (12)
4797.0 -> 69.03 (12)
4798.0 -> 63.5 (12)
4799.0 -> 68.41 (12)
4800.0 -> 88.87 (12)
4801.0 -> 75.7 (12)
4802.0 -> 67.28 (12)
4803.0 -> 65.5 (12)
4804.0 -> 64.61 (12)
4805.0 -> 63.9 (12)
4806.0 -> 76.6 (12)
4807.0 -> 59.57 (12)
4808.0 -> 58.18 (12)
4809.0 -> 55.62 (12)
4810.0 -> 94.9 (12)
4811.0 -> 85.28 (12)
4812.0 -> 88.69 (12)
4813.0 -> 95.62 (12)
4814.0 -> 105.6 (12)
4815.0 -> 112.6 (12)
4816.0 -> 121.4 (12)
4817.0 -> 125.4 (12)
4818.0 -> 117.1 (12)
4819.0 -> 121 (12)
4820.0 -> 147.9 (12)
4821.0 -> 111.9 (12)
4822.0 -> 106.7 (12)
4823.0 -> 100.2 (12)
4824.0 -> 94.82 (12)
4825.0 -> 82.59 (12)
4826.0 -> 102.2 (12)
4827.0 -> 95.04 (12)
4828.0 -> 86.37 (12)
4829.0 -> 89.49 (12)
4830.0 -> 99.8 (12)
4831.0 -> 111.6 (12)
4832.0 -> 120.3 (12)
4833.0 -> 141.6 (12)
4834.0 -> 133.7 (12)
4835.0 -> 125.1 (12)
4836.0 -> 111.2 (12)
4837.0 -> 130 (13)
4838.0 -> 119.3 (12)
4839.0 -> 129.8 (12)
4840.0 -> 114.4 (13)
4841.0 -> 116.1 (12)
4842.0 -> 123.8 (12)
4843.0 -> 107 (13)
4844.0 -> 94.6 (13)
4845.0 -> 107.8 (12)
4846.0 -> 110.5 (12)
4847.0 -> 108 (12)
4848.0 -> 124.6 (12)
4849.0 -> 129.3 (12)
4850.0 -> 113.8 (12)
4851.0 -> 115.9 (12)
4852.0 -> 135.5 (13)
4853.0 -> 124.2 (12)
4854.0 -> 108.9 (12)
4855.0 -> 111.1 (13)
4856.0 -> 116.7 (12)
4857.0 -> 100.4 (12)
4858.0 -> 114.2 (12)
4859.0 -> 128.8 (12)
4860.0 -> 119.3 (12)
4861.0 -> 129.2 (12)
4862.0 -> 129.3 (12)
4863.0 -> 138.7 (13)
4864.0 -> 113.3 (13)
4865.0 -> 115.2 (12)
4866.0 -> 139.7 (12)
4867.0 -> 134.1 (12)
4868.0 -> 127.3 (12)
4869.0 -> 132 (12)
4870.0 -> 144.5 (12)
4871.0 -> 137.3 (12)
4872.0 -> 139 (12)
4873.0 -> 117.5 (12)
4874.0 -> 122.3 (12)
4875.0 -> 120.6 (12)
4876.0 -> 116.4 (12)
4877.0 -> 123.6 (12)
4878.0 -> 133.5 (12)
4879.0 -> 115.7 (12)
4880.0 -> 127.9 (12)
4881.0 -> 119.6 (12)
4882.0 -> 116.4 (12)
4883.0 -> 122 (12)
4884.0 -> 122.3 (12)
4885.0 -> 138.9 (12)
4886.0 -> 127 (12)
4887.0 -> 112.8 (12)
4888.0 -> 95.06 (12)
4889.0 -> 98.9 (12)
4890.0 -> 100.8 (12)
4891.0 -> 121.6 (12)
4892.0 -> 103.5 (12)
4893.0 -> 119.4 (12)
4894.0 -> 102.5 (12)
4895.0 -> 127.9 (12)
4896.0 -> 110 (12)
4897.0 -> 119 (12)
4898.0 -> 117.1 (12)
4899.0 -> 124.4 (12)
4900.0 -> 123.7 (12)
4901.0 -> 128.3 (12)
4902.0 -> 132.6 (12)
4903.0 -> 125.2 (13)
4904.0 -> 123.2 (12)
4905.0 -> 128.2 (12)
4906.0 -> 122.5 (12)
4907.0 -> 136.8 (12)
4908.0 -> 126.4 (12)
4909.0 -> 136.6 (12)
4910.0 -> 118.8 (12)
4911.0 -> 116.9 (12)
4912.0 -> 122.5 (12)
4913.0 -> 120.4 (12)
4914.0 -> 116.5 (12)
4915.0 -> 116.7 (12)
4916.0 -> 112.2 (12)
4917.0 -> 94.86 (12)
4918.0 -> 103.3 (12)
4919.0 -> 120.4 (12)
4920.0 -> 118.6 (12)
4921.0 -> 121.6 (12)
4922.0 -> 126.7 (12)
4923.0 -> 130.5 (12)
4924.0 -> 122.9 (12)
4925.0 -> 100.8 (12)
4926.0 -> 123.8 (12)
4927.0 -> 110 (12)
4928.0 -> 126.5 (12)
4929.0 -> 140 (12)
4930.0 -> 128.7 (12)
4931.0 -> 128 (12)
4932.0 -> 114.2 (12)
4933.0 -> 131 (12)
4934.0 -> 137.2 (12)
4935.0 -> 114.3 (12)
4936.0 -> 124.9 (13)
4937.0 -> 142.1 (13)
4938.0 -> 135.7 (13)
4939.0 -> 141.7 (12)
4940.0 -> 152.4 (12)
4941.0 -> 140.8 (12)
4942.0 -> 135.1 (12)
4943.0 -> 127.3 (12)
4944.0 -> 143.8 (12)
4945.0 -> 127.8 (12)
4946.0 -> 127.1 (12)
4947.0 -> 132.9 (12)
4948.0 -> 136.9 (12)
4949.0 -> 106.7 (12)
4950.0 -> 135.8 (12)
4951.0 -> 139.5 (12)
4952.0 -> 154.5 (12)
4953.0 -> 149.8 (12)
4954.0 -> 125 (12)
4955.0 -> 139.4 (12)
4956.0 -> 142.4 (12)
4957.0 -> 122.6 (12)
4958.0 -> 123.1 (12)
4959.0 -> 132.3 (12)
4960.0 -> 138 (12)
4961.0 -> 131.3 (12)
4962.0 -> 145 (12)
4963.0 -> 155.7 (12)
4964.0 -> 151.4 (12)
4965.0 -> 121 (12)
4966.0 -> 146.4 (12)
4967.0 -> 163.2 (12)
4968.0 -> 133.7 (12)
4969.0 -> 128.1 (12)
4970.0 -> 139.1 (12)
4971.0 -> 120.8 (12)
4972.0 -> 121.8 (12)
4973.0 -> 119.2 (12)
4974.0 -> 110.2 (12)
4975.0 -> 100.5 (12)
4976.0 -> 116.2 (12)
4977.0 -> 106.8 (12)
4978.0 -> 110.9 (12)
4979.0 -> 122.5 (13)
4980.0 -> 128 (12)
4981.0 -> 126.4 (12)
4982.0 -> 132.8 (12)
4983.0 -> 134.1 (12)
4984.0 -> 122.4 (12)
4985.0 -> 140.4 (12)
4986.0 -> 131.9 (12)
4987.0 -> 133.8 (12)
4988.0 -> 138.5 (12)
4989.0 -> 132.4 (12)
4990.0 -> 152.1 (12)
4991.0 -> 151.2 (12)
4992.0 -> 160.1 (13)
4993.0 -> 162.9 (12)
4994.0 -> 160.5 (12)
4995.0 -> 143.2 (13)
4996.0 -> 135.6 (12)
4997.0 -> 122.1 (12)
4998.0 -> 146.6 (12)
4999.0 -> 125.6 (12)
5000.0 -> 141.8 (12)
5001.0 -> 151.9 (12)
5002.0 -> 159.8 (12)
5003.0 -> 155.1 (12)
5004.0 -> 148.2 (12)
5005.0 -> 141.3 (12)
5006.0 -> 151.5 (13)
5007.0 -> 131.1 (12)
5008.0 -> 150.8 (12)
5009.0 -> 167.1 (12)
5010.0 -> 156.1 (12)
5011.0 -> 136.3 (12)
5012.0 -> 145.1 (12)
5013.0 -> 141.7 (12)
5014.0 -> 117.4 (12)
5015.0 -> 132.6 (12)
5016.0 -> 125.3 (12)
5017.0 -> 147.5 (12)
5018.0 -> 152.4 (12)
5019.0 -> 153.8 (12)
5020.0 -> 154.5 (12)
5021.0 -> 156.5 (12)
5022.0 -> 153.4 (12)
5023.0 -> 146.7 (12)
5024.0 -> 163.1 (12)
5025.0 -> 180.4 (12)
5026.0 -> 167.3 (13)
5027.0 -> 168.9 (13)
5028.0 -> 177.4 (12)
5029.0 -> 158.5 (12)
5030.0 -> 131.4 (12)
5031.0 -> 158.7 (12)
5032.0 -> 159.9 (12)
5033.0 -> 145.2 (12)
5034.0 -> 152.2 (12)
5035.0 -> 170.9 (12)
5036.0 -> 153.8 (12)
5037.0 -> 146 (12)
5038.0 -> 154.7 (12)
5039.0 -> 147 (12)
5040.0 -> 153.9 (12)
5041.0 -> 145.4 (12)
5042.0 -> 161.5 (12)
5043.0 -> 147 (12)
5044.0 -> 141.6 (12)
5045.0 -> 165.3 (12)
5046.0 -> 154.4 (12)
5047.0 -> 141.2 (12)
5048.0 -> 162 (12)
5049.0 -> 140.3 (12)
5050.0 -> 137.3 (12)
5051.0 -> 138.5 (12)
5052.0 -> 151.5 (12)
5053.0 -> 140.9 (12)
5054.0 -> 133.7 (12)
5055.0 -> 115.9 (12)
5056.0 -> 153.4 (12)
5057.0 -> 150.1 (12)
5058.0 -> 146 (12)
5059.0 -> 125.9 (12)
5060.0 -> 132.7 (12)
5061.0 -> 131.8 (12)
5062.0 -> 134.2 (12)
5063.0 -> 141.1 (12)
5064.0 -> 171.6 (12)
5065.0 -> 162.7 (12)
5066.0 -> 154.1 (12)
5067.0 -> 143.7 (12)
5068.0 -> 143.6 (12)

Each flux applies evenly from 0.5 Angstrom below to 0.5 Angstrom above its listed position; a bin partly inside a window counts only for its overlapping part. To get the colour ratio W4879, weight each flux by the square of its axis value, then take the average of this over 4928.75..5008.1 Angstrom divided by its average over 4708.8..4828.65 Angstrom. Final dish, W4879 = 1.5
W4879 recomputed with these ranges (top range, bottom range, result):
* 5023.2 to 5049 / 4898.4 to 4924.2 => 1.34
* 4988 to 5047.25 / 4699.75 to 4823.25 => 1.69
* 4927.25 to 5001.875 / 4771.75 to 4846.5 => 1.45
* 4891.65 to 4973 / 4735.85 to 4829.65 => 1.41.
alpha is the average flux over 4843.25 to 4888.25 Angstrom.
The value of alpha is 122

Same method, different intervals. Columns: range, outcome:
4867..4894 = 121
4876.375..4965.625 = 126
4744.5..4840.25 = 98.3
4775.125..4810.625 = 85.8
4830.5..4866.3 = 120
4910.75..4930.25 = 119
